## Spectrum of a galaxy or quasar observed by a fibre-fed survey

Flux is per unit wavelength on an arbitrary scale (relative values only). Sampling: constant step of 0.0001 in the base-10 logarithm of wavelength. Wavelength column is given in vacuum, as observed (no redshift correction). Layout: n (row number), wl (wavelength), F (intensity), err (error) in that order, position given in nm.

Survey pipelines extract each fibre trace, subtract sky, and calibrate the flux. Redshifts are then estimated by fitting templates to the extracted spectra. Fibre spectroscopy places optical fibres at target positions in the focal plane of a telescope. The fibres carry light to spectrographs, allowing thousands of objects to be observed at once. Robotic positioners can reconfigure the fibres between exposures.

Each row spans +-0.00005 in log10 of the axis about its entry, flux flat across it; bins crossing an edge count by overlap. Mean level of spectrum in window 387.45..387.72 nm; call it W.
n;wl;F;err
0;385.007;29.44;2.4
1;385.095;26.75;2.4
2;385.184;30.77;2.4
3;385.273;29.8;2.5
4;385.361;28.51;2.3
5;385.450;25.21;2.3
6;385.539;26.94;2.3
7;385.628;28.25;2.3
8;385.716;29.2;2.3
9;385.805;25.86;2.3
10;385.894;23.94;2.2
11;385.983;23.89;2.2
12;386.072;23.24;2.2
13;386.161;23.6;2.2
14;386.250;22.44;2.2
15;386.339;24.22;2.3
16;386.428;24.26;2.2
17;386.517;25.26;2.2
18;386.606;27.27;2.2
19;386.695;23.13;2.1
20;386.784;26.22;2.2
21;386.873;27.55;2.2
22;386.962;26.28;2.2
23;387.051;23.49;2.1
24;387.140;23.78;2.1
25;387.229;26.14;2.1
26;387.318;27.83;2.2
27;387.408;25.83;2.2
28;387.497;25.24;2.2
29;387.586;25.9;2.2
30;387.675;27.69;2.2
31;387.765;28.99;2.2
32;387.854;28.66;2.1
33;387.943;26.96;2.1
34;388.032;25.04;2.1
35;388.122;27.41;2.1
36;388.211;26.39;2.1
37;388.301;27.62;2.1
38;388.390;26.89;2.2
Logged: 26.3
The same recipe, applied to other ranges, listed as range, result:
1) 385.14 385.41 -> 29.6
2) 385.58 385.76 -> 28.8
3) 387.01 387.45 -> 25.4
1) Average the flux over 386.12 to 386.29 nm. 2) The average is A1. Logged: 23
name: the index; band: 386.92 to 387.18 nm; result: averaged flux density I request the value 24.5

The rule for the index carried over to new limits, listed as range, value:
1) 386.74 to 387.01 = 26.7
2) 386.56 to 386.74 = 25.2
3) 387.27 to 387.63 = 26.2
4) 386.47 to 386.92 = 25.9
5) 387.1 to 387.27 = 25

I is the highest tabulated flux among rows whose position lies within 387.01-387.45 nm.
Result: 27.83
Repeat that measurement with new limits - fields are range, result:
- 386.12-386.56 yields 25.26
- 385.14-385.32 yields 30.77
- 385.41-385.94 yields 29.2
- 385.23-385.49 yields 29.8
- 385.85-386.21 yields 23.94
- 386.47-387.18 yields 27.55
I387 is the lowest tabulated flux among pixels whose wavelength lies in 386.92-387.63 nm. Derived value 23.49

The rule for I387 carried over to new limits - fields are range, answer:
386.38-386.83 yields 23.13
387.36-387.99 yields 25.24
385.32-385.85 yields 25.21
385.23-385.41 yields 28.51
